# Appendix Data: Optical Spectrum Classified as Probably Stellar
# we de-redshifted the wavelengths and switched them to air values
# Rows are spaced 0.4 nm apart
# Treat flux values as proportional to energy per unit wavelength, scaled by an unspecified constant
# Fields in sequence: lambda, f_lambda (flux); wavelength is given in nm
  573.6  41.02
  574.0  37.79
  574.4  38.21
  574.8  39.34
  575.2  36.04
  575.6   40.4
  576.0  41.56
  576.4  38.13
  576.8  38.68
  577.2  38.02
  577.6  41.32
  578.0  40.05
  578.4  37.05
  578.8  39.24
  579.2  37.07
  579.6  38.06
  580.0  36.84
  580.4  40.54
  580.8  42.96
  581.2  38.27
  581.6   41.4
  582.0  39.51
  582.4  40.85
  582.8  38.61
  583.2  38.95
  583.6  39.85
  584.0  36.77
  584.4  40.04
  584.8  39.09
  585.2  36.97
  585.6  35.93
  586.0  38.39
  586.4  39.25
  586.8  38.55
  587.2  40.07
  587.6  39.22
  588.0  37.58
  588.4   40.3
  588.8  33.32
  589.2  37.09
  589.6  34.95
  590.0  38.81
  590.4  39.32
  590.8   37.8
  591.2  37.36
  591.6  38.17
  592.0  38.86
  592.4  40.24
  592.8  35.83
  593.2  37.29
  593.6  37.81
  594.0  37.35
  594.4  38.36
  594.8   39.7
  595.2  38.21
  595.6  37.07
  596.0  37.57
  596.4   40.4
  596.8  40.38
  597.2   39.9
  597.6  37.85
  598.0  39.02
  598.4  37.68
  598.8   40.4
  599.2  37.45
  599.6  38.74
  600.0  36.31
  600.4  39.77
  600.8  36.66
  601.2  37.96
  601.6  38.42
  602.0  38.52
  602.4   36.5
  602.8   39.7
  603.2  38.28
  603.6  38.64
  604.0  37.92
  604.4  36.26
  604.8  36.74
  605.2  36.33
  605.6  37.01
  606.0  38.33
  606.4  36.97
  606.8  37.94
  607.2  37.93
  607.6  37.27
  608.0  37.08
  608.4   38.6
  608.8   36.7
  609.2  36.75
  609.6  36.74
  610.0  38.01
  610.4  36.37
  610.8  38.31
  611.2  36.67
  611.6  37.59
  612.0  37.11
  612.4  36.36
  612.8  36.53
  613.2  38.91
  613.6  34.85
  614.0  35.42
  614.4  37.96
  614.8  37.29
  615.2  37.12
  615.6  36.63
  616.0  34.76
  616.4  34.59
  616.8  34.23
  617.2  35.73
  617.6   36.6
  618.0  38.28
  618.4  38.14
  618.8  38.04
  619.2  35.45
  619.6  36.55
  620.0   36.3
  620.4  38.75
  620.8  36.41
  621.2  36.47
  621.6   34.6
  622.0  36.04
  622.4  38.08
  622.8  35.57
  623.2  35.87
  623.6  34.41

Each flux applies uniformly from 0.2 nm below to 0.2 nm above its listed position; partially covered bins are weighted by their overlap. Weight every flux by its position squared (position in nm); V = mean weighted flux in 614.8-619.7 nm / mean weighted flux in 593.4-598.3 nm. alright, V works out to 1.01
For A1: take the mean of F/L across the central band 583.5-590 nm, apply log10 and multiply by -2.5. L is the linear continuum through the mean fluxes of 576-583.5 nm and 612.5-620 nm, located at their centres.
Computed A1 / 0.02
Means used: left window 39.3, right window 36.5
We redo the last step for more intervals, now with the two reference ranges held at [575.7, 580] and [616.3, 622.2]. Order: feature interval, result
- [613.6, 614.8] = 0.008 mag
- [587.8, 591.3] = 0.022 mag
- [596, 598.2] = -0.045 mag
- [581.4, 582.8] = -0.047 mag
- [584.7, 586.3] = 0.023 mag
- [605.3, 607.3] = -0.010 mag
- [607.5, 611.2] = -0.008 mag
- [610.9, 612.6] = -0.004 mag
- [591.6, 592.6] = -0.035 mag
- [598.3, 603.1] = -0.019 mag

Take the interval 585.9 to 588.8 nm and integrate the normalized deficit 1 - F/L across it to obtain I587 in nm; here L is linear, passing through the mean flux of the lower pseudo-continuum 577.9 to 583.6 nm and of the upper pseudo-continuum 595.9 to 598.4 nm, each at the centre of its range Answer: 0.04 nm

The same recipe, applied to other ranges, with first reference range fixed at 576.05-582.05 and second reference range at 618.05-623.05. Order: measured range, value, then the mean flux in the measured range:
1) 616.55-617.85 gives 0.047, 35.6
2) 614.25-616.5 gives 0.037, 36.4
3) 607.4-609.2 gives 0.006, 37.3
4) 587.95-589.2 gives 0.052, 37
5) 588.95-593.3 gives 0.082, 37.8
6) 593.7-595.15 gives -0.004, 38.4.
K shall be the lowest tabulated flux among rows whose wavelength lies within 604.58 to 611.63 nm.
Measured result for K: 36.33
